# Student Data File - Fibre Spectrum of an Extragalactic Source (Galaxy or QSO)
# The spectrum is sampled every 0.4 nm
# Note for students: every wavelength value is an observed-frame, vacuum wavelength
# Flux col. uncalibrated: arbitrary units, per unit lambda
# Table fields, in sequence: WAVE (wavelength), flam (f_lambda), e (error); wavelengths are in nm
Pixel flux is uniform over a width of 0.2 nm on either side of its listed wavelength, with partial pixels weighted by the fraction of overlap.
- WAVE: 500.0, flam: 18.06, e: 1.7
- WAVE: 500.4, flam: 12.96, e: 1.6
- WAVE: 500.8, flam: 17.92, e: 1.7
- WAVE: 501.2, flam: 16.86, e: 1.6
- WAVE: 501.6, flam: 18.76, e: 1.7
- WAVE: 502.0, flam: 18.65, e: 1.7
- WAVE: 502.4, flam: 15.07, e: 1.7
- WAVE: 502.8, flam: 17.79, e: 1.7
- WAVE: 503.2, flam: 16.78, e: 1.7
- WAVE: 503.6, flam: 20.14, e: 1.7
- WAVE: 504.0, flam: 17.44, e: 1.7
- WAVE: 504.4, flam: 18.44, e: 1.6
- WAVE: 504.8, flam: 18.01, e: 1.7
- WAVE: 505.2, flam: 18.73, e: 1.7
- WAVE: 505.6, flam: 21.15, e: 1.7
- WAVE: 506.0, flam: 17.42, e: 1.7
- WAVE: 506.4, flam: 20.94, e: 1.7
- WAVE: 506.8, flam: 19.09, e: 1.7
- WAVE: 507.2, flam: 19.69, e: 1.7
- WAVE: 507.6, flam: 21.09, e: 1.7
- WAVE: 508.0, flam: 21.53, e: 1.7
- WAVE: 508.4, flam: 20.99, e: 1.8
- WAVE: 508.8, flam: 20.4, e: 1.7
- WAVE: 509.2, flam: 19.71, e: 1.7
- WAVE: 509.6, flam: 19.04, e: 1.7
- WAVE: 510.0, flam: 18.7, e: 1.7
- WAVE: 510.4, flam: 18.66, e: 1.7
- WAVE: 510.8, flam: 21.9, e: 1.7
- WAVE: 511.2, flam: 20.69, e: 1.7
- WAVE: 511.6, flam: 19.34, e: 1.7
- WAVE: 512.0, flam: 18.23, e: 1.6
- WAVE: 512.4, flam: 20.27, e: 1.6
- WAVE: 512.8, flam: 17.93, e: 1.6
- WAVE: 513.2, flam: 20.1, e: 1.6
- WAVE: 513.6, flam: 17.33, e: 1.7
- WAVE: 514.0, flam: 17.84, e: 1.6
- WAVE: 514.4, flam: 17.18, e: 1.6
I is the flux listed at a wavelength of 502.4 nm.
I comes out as 15.07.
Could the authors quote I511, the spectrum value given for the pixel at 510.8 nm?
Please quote 21.9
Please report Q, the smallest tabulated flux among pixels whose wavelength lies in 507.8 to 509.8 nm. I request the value 19.04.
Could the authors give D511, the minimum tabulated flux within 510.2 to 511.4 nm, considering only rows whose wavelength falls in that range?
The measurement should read 18.66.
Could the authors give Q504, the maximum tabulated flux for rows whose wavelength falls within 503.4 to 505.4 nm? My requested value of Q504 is 20.14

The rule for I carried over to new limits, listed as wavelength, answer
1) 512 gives 18.23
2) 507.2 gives 19.69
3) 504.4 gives 18.44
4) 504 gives 17.44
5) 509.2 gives 19.71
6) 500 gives 18.06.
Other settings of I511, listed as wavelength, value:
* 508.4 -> 20.99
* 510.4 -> 18.66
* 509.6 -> 19.04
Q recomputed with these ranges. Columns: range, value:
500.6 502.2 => 16.86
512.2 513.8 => 17.33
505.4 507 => 17.42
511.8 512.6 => 18.23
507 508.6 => 19.69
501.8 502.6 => 15.07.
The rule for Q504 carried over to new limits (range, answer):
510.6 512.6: 21.9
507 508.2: 21.53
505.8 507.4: 20.94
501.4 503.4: 18.76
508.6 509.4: 20.4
